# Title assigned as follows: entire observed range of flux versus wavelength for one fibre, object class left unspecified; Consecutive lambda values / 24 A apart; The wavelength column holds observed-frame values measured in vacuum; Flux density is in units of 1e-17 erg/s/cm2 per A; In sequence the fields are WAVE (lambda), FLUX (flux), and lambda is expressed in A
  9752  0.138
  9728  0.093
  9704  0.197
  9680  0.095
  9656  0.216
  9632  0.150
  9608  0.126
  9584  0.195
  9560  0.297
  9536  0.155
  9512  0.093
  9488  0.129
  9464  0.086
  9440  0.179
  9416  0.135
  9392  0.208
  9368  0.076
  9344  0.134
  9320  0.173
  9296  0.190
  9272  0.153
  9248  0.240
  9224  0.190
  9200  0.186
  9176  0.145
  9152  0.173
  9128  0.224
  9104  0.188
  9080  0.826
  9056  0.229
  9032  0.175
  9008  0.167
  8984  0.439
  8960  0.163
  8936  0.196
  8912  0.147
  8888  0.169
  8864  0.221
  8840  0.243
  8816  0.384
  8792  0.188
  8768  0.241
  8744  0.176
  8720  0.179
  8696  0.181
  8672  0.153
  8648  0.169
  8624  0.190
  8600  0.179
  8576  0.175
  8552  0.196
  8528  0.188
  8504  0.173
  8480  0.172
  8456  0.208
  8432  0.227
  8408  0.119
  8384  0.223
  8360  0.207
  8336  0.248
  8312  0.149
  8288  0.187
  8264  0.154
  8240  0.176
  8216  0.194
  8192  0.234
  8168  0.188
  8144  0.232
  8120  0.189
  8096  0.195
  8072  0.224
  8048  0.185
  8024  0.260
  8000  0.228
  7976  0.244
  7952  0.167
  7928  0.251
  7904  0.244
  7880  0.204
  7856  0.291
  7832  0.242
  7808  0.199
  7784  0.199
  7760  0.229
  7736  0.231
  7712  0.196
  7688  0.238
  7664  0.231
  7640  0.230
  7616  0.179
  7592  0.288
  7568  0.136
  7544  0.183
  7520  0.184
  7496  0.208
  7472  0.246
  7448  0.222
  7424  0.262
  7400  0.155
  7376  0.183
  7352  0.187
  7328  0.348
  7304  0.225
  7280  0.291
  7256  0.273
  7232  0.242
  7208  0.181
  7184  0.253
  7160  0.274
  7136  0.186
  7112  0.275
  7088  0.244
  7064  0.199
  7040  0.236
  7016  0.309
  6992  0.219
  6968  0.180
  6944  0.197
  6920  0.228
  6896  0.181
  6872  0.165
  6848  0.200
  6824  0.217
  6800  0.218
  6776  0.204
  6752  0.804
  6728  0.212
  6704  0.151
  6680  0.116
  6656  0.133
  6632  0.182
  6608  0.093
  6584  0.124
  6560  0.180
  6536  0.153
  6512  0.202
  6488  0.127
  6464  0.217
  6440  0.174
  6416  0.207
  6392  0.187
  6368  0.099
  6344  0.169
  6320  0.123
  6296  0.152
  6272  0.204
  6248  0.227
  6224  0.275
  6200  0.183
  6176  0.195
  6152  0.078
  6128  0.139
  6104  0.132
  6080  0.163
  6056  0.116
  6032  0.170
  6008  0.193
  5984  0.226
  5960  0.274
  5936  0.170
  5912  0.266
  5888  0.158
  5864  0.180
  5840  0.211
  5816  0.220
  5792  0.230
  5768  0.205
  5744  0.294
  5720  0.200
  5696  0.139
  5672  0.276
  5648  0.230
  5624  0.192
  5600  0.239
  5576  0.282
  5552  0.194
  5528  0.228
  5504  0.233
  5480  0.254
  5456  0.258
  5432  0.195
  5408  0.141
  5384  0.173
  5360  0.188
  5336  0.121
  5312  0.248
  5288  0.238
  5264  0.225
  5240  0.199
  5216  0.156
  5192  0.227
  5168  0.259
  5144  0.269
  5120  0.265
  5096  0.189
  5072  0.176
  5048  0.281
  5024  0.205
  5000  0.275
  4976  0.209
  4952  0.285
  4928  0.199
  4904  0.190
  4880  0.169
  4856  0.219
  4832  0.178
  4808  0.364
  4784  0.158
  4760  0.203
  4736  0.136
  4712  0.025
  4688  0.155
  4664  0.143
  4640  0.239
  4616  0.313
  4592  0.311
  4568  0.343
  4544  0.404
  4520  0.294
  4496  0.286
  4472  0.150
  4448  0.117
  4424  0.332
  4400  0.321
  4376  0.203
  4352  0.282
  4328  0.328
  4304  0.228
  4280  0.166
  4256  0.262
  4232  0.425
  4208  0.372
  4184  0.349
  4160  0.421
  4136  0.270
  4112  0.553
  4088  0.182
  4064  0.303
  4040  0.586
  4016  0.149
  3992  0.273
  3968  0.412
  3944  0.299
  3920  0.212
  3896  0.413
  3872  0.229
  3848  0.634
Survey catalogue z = 0.812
